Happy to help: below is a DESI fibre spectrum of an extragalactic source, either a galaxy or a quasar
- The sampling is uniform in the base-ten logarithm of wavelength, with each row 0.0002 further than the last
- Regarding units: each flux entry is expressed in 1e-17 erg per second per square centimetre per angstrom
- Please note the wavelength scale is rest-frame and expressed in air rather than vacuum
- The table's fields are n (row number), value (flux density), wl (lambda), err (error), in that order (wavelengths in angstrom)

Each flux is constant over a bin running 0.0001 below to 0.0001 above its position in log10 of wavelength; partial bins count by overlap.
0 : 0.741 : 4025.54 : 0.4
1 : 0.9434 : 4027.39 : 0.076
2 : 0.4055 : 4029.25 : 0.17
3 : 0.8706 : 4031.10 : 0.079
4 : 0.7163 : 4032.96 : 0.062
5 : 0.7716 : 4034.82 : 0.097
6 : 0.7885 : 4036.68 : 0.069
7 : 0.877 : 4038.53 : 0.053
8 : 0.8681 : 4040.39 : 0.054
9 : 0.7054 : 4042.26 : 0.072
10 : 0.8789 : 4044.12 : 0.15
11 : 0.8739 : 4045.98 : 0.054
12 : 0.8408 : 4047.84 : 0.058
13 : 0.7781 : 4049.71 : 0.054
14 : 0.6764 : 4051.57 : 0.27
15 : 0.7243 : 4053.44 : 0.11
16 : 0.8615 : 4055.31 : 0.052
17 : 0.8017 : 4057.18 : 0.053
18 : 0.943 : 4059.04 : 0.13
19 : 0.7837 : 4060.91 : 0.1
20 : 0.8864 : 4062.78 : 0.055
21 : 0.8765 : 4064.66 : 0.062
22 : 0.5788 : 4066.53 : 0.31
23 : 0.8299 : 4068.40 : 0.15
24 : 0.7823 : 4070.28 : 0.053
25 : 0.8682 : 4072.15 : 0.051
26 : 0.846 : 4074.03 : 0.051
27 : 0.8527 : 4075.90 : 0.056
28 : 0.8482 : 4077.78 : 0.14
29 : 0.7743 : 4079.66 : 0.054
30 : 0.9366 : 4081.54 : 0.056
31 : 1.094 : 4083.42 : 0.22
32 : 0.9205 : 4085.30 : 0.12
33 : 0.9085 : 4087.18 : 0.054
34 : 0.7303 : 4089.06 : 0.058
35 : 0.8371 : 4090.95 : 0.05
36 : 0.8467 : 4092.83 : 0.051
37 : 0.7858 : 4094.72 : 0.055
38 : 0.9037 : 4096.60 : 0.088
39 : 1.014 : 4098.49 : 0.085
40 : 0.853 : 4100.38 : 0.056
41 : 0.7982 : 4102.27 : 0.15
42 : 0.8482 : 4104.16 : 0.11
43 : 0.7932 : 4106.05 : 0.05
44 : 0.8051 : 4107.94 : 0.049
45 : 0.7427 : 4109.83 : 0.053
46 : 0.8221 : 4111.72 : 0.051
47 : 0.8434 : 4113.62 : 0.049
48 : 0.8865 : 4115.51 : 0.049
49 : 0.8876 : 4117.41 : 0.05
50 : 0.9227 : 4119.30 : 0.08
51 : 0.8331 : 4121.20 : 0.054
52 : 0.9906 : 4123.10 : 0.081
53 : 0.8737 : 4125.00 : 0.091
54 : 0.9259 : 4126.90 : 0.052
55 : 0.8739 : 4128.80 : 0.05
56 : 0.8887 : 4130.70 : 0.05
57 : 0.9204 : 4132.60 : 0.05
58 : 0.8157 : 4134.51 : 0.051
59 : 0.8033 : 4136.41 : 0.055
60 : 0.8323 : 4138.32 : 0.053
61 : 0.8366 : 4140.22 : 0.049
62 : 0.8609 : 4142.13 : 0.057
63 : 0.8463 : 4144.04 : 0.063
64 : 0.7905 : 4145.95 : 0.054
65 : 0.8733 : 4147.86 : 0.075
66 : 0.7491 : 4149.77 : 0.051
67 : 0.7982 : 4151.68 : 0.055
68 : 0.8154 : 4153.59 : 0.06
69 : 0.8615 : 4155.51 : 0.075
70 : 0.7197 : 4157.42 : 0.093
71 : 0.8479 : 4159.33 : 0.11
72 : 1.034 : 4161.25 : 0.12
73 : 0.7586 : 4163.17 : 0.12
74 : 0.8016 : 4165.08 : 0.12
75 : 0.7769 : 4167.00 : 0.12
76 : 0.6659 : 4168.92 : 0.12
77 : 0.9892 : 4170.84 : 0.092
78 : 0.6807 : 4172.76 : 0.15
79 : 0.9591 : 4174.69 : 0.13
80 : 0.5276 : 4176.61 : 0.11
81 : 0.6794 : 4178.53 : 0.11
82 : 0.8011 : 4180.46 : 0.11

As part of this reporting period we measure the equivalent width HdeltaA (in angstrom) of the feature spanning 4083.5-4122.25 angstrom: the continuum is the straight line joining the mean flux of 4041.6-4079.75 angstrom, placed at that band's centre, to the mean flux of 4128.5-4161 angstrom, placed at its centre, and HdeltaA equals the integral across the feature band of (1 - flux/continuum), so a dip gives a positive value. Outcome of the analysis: -1.5 angstrom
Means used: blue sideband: 0.812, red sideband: 0.835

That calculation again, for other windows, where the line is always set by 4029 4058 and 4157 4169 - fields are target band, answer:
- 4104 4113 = 0.0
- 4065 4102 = -2.7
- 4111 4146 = -2.7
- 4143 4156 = -0.1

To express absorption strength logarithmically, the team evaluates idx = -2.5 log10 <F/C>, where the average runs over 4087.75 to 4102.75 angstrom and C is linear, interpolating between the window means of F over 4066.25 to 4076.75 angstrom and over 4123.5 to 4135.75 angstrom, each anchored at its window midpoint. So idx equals -0.013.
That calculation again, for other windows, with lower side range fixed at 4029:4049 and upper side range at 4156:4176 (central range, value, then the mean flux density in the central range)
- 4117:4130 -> -0.115 mag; 0.902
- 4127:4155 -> -0.032 mag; 0.839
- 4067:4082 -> -0.039 mag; 0.831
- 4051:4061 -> -0.009 mag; 0.804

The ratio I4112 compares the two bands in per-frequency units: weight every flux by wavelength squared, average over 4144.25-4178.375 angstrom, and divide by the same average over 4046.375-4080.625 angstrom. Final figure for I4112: 1.04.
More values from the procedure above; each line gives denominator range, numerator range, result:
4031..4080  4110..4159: 1.09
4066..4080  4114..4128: 1.14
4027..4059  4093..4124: 1.12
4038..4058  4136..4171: 1.07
